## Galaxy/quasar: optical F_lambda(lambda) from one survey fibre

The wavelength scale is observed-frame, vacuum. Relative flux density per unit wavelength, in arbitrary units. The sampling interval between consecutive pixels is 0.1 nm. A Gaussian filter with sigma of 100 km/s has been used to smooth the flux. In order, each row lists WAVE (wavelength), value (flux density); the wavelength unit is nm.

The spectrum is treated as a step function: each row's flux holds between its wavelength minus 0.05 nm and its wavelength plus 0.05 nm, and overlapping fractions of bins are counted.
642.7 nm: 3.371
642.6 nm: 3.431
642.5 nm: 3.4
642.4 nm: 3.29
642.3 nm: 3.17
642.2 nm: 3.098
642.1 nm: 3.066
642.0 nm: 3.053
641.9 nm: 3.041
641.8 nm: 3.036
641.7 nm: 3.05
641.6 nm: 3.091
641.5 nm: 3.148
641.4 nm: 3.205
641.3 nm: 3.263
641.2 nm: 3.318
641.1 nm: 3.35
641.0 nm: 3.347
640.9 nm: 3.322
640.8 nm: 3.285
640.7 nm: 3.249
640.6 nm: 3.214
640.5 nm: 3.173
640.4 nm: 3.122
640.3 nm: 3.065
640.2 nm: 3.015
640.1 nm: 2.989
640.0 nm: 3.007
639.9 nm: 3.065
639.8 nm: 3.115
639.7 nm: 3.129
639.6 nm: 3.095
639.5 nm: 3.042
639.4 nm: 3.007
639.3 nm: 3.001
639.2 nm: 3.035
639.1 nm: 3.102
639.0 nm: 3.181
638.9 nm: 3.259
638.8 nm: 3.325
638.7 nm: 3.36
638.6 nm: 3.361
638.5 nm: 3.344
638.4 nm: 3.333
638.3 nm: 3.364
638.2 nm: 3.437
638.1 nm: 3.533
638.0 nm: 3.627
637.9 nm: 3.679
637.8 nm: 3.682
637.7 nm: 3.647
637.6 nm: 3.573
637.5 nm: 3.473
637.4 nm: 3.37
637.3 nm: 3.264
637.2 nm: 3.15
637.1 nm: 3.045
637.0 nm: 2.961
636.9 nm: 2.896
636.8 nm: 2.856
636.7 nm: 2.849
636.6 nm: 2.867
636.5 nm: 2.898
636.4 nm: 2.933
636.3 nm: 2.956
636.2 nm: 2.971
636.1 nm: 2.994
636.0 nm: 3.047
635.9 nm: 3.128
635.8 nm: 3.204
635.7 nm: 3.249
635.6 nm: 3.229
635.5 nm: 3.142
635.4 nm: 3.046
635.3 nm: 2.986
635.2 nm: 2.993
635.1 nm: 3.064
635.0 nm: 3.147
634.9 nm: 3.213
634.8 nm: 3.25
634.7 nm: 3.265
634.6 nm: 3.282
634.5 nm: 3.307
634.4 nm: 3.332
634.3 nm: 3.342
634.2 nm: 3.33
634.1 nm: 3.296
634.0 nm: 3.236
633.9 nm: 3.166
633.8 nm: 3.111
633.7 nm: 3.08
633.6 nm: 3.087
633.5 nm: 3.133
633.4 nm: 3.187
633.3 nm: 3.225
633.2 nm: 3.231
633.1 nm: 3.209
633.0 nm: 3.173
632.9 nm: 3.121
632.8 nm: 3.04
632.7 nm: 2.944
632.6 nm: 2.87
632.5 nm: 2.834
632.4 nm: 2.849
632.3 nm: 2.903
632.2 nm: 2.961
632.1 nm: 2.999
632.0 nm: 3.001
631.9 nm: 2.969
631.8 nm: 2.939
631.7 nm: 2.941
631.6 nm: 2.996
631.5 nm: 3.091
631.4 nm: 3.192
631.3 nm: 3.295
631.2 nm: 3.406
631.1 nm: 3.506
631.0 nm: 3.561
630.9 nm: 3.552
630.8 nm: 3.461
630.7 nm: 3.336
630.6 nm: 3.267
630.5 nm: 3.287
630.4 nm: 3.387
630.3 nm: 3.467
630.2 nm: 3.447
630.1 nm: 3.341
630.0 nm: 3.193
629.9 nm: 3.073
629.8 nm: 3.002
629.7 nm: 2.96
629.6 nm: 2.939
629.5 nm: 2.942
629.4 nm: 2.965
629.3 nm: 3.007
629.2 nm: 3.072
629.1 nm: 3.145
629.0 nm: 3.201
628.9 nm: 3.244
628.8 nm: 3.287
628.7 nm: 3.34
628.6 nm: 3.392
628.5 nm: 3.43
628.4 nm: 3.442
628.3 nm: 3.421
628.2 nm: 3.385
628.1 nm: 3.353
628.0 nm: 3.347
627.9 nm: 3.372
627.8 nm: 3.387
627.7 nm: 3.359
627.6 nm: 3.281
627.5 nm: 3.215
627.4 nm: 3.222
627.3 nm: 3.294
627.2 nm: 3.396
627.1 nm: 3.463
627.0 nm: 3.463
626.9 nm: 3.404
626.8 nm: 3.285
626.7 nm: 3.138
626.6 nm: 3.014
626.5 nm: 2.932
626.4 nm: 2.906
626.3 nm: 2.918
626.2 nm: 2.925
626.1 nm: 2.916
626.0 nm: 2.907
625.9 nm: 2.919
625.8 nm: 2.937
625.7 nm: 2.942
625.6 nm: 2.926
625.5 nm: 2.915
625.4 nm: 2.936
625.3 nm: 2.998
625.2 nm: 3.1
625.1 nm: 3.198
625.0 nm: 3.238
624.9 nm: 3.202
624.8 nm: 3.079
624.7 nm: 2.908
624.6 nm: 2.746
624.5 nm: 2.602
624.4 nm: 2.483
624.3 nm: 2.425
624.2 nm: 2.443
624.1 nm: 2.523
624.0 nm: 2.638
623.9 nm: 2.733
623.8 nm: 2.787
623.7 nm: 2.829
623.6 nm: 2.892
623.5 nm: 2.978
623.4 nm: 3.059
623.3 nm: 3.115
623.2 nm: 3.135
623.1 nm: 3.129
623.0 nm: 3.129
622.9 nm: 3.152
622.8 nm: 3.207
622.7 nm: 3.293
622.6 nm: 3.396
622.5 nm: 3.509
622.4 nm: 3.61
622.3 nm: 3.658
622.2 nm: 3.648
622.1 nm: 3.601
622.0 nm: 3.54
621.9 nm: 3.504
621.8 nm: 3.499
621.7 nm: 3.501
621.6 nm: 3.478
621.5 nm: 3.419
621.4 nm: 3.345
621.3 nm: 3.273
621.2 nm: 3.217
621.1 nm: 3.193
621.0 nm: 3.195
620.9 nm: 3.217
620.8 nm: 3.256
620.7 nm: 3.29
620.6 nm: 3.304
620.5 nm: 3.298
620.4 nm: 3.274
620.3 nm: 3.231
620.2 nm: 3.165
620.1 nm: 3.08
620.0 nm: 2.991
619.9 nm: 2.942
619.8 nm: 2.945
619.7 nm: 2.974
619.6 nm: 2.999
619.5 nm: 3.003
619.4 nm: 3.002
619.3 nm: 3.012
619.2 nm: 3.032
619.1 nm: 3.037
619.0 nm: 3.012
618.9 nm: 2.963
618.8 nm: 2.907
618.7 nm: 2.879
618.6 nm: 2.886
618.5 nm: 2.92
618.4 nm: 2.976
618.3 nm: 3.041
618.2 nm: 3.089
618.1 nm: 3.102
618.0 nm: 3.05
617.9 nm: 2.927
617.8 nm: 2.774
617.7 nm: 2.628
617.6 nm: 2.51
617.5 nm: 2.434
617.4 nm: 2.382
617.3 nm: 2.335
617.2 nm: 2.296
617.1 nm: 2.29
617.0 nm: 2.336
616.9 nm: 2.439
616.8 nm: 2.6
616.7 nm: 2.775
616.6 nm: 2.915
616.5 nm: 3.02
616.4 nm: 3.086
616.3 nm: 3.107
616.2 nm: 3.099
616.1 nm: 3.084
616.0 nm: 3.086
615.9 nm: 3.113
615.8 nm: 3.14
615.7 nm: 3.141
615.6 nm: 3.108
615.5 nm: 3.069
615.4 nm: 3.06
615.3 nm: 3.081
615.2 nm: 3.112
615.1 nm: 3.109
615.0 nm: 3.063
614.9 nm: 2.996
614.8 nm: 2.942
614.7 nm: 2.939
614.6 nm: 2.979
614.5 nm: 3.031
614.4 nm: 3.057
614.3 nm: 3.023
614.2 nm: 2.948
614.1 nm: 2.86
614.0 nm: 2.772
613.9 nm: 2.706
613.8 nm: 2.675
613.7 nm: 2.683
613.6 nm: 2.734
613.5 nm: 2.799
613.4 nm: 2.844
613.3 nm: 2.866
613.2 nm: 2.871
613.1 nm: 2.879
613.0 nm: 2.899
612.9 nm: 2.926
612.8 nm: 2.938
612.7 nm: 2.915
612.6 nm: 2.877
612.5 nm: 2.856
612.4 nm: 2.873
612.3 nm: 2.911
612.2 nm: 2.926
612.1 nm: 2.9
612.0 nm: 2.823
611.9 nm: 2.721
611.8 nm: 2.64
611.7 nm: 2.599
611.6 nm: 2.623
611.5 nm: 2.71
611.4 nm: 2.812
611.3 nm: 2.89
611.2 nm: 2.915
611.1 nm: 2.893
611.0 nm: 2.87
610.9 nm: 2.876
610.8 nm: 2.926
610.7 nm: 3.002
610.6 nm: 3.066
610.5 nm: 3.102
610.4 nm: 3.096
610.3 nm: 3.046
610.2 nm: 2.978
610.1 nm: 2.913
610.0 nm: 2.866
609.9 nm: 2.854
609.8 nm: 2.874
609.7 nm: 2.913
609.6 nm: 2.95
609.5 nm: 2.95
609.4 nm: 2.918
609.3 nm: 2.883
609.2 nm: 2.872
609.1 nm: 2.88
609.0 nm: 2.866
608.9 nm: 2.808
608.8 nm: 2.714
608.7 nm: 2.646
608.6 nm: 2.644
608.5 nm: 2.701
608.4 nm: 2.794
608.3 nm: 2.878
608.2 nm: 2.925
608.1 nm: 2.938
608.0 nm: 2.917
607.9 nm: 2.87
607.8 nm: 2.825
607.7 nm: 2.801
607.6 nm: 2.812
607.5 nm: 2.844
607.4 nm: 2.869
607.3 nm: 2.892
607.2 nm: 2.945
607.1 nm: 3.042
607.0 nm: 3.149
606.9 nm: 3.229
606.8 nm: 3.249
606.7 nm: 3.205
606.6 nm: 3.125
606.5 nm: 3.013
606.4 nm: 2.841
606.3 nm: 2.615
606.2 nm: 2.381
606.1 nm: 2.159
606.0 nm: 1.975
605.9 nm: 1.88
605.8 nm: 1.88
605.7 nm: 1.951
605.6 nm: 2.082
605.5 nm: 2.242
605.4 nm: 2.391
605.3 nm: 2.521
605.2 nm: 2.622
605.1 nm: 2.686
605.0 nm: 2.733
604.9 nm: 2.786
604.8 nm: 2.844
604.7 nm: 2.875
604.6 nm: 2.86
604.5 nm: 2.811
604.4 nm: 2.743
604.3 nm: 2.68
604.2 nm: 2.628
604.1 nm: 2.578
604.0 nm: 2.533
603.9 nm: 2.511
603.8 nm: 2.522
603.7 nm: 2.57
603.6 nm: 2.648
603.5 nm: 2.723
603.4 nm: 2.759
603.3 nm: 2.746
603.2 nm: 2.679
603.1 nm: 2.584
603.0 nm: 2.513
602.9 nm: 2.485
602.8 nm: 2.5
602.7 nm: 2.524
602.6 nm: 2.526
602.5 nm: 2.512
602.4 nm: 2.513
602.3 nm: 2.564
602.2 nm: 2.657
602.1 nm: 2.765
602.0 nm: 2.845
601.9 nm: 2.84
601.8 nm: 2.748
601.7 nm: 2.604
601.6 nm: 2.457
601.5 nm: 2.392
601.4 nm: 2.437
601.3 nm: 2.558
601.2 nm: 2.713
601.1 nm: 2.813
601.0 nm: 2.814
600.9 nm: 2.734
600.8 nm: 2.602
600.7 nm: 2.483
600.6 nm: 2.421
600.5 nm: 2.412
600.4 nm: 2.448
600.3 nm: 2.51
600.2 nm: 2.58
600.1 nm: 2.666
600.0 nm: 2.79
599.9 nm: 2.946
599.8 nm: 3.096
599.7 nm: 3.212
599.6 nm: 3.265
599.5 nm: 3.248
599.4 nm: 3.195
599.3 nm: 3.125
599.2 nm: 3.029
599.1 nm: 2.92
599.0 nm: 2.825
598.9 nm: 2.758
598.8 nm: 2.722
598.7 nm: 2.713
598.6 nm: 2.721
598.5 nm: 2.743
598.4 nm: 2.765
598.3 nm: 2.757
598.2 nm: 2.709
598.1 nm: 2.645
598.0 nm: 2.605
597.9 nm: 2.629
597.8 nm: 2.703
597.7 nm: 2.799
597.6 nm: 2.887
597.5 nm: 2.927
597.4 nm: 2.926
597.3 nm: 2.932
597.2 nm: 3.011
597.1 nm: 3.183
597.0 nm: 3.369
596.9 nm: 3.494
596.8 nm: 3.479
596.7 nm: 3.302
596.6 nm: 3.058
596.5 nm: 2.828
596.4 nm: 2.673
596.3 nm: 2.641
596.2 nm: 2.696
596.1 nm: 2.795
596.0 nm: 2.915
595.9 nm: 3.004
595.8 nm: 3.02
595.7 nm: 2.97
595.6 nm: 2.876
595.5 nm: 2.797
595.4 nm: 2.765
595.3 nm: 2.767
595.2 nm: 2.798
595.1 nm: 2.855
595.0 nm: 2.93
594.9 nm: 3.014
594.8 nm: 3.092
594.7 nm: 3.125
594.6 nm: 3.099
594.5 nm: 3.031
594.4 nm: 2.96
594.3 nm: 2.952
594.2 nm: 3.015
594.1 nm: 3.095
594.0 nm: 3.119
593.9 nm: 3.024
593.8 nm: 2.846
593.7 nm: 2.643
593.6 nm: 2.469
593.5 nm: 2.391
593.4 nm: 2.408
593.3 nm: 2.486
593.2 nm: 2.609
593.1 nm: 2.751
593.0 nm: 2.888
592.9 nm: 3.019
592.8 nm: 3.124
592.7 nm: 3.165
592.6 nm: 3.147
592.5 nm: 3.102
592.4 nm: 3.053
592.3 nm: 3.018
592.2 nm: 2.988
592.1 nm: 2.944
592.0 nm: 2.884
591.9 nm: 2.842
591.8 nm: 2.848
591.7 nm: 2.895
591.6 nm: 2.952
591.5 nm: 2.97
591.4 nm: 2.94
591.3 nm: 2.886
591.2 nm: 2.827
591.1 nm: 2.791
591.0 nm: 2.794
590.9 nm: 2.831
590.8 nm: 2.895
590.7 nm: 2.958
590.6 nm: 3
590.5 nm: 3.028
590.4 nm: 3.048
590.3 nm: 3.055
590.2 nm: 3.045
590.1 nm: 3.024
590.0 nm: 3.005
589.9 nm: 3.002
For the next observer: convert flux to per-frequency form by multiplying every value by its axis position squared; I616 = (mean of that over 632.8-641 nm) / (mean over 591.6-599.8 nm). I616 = 1.25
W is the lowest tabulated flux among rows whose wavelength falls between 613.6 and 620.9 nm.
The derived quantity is 2.29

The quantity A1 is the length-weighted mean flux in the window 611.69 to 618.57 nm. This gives 2.87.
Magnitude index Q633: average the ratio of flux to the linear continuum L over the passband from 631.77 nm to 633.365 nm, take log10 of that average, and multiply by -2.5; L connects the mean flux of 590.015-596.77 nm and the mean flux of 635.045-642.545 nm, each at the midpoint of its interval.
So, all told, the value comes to 0.04 mag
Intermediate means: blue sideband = 2.91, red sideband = 3.18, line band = 3.02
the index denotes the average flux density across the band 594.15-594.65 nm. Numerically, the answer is 3.01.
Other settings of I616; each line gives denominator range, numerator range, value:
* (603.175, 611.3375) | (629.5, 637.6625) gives 1.24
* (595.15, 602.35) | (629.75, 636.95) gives 1.25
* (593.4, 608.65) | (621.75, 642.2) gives 1.26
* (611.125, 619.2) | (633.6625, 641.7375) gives 1.20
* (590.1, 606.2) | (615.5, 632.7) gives 1.21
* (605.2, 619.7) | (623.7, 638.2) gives 1.17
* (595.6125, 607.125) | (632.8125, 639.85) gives 1.31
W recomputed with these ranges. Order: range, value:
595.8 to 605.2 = 2.392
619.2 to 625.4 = 2.425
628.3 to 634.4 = 2.834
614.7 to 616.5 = 2.939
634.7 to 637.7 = 2.849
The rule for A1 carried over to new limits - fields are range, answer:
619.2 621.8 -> 3.19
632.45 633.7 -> 3.09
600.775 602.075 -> 2.66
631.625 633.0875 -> 2.97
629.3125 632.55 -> 3.16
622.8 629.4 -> 3.08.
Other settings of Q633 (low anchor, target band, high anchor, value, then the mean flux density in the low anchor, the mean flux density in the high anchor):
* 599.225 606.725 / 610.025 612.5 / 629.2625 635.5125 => -0.036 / 2.64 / 3.16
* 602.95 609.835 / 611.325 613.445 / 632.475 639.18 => -0.006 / 2.72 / 3.19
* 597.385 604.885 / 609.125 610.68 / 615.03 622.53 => -0.026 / 2.71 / 3.05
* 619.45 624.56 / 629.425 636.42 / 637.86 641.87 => 0.011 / 3.14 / 3.21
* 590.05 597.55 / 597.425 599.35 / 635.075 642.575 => 0.064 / 2.93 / 3.18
